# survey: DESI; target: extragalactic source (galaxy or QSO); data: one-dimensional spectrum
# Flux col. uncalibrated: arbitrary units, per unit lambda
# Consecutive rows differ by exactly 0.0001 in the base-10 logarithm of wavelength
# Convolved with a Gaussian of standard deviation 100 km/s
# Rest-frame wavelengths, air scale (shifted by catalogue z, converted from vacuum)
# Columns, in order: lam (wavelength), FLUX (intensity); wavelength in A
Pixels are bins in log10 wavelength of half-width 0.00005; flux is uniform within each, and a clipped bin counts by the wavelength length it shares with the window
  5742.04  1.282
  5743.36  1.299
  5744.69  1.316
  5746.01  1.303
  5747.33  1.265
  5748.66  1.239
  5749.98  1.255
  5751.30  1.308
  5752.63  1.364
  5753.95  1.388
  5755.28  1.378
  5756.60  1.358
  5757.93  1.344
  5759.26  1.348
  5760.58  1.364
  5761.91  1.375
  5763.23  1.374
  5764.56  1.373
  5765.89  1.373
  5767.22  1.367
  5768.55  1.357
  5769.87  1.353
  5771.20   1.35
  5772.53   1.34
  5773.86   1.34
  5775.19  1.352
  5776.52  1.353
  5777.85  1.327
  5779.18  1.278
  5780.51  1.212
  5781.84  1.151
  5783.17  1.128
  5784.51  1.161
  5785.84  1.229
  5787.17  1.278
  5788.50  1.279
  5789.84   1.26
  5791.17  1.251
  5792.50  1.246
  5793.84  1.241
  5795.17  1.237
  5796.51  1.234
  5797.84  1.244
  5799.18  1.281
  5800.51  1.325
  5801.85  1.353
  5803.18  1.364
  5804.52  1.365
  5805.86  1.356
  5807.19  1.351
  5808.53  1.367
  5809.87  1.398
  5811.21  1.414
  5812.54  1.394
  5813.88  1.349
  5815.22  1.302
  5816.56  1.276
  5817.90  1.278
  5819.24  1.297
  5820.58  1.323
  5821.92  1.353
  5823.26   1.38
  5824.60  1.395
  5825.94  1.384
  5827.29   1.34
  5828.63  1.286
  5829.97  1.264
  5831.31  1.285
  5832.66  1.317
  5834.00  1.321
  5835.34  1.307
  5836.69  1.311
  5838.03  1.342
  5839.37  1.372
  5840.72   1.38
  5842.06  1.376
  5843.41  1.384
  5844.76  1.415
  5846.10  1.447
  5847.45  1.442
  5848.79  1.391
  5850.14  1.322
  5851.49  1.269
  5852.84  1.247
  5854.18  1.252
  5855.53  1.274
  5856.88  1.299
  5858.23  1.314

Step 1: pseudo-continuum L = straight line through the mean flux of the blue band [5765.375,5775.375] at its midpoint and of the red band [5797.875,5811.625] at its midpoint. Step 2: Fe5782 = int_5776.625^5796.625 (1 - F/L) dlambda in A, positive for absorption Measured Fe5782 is 1.7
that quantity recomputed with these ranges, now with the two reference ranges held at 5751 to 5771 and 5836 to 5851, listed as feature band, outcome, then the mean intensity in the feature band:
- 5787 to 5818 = 1.3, 1.31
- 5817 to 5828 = 0.3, 1.34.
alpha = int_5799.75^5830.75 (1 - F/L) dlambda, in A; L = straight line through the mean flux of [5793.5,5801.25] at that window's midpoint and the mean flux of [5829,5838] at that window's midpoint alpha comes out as -1.5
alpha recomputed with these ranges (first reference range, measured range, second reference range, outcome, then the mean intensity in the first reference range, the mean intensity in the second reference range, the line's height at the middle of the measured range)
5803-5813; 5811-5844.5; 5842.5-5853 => 0.9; 1.38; 1.37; 1.37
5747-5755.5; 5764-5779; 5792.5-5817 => -0.4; 1.31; 1.32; 1.32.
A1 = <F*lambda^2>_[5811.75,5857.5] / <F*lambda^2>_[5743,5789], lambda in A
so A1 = 1.04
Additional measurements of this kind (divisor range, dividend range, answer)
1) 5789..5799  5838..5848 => 1.14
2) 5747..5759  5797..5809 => 1.02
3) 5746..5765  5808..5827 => 1.03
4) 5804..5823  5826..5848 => 1.01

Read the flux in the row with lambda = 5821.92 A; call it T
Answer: 1.353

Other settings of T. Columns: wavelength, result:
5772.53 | 1.34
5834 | 1.321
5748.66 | 1.239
